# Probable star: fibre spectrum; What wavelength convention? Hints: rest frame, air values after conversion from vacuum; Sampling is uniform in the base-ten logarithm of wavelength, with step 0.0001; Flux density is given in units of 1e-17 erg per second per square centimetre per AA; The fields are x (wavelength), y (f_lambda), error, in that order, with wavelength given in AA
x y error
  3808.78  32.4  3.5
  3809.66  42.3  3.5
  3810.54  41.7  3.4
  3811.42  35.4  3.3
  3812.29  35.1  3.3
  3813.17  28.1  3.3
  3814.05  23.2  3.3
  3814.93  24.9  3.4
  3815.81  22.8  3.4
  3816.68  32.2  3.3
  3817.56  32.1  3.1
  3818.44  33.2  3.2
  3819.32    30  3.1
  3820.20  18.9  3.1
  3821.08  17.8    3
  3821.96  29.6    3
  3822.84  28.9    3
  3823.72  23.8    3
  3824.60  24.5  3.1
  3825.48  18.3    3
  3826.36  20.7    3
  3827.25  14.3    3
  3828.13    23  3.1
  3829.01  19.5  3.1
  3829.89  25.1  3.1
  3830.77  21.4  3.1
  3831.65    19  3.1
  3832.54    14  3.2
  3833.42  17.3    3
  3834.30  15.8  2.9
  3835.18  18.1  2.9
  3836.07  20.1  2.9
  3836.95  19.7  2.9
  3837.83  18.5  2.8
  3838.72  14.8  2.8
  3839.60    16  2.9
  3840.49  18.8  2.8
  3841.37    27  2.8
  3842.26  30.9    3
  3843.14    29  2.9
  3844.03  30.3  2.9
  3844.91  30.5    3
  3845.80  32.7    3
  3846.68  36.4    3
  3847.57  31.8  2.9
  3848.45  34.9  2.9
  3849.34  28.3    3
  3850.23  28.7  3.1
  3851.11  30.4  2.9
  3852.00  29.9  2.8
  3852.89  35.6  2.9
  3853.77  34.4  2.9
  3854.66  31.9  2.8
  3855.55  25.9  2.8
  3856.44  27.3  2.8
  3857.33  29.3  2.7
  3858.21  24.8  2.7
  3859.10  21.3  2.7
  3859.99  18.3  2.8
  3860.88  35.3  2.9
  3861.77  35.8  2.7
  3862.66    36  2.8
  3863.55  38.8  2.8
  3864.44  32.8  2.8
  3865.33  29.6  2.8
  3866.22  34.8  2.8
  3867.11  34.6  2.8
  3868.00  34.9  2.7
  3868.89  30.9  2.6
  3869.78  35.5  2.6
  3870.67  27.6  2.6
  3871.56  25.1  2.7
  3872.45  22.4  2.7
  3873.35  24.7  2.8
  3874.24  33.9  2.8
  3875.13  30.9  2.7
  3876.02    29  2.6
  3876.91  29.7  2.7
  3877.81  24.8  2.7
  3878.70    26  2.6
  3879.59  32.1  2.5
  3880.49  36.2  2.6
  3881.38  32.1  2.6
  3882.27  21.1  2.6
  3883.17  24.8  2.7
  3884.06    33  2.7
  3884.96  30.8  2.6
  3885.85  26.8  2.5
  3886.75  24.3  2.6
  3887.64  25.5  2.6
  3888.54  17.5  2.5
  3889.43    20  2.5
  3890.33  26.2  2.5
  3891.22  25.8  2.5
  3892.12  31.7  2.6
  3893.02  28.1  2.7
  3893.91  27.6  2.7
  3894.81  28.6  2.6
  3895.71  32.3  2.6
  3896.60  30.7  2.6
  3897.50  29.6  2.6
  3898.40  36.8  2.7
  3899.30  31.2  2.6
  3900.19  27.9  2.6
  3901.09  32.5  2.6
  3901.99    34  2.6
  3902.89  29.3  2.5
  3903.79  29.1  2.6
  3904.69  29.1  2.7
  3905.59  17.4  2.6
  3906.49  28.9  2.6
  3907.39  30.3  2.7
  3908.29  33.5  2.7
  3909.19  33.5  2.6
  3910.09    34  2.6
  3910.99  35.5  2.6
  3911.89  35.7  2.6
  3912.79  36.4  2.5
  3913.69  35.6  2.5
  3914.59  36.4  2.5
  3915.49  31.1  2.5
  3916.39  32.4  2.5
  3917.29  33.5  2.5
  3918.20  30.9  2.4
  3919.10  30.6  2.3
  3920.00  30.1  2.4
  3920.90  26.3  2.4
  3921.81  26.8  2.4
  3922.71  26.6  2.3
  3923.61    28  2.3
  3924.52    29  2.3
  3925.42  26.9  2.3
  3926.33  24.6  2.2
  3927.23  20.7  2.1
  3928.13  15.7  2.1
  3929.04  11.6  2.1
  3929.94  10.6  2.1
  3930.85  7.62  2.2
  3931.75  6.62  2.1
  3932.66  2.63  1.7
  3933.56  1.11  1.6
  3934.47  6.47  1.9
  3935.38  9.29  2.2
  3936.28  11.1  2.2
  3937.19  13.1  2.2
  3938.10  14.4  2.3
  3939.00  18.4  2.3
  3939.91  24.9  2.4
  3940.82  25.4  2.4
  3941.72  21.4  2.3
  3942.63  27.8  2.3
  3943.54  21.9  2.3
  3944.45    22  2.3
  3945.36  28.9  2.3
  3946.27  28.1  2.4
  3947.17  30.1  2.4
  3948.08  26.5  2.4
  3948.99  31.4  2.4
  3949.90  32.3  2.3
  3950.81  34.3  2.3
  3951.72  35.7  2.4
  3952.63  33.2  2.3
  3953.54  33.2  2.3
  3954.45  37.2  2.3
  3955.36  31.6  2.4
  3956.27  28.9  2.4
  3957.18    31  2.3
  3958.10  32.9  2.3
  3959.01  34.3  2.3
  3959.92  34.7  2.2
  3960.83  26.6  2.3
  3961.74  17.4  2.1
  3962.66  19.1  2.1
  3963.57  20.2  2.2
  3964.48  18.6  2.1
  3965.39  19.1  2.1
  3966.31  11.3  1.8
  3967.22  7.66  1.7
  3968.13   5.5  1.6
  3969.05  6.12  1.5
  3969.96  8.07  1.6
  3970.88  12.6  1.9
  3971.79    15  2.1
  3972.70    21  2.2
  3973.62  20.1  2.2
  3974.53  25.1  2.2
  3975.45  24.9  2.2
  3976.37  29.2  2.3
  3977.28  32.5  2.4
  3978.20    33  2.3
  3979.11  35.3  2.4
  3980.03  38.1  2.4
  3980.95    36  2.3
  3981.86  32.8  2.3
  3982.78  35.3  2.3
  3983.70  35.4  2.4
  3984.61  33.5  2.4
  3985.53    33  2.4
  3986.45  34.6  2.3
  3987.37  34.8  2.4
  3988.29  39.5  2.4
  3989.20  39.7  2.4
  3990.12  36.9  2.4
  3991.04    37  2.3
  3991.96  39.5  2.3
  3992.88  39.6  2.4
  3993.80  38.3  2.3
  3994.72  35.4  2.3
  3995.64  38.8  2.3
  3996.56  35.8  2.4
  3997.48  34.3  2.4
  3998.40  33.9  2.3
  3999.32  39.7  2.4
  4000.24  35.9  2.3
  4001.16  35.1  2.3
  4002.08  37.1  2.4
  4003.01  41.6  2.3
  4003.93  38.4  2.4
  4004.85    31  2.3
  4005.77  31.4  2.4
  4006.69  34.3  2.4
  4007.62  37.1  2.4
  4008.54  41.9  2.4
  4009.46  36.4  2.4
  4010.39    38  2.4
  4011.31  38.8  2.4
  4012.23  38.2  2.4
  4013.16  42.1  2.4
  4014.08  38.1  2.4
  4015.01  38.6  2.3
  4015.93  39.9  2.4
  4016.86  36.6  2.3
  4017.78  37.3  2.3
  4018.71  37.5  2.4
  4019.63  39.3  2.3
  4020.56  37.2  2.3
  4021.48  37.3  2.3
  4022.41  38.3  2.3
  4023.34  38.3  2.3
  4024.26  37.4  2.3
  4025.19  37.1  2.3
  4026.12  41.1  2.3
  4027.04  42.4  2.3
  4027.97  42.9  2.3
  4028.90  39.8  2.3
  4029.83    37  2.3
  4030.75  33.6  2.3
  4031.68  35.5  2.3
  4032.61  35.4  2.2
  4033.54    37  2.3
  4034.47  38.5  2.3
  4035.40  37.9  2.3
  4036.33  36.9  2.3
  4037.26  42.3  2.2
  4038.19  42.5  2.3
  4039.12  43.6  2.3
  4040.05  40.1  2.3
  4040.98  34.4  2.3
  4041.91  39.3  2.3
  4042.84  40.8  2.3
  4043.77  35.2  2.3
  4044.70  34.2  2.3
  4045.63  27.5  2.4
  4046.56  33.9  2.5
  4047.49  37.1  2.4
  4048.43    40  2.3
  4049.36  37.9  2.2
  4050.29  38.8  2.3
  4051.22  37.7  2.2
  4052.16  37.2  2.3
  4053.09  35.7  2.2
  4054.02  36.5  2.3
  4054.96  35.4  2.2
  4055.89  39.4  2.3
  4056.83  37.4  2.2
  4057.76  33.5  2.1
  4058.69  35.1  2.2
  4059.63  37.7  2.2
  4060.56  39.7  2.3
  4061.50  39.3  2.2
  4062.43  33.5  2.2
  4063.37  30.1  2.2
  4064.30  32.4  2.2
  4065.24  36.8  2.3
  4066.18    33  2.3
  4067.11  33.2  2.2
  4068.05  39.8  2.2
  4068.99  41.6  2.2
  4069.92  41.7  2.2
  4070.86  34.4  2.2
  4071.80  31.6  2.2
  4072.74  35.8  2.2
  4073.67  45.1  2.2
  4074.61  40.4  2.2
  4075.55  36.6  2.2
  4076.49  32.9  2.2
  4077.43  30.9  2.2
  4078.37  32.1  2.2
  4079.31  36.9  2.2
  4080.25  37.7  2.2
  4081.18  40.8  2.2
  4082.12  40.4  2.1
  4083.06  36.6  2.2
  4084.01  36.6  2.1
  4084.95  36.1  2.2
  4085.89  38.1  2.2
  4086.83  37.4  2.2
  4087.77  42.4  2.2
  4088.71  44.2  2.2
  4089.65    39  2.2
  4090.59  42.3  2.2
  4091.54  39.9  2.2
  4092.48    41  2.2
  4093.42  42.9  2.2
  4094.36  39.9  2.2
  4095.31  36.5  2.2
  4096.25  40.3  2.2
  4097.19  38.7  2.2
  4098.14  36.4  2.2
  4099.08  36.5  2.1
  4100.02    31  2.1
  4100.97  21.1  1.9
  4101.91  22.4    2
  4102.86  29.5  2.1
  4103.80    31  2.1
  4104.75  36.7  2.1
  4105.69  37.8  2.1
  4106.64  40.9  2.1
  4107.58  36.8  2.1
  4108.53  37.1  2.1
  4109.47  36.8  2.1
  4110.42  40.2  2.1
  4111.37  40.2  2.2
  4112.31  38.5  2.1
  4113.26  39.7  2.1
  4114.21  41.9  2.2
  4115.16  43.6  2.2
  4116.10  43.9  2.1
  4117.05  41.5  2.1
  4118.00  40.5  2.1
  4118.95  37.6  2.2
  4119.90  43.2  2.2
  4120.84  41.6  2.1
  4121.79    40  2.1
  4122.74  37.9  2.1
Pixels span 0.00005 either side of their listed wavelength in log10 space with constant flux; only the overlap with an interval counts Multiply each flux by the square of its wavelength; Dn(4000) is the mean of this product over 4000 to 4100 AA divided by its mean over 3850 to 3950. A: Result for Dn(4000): 1.50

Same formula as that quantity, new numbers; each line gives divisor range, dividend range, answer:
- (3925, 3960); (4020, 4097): 1.76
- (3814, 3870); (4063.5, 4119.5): 1.59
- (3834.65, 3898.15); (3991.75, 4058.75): 1.43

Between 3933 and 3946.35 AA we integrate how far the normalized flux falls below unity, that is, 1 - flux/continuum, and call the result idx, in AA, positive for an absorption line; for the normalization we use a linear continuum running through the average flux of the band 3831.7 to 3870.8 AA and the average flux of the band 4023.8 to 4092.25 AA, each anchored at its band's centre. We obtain 5.9 AA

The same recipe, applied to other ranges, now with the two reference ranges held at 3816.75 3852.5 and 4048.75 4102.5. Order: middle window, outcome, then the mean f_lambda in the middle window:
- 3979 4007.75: -3.2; 36.2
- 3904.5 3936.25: 4.9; 24.2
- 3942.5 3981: 6.8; 25.4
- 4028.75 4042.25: -1.3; 38.2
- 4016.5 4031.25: -1.8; 38.3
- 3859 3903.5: -4.4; 29.4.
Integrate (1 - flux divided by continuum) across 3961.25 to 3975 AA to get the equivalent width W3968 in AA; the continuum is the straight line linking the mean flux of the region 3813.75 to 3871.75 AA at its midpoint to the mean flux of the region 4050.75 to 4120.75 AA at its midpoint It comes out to 7.3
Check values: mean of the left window 26.7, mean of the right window 37.3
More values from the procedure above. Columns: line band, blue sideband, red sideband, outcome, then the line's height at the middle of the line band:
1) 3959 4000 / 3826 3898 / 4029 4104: 5.54 AA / 32.7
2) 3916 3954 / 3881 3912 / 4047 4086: 9.96 AA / 30.7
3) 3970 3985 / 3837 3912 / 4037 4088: 2.39 AA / 33.4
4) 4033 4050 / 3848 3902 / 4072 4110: -1.24 AA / 35.2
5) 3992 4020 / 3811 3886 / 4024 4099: -1.96 AA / 34.9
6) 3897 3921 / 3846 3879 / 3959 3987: -3.30 AA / 27.8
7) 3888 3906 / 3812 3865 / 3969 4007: 0.20 AA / 28.6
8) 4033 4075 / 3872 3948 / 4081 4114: -3.07 AA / 34.6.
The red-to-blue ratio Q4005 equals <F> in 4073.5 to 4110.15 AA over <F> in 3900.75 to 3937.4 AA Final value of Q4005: 1.50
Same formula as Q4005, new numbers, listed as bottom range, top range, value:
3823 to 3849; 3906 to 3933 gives 1.15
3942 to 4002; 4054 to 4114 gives 1.26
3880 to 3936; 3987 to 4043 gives 1.45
